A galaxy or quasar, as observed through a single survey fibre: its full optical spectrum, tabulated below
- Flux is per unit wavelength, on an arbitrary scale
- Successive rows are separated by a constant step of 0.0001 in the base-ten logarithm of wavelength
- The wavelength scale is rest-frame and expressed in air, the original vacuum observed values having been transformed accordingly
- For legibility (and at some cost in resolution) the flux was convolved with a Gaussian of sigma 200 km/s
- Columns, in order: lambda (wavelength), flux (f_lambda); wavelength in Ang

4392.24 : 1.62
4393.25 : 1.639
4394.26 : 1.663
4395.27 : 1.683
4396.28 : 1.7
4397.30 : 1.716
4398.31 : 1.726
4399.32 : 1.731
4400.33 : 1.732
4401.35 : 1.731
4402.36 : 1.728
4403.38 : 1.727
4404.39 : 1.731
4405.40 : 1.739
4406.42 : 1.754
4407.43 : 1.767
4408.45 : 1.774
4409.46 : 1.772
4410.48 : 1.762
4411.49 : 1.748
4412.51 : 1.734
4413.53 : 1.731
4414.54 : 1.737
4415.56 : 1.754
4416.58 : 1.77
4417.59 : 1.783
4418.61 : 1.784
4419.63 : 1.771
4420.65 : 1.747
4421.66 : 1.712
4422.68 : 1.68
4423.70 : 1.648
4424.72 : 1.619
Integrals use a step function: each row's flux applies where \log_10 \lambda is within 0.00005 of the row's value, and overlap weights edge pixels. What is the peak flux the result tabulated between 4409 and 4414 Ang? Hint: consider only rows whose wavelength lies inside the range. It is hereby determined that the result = 1.772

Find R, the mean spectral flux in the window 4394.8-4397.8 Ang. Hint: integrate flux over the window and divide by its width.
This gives 1.7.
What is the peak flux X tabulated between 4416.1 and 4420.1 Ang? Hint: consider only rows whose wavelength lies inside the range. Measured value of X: 1.784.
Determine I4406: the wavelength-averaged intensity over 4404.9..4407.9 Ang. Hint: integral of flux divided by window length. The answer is 1.75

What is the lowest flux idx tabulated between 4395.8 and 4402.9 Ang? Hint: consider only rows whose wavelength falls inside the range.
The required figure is 1.7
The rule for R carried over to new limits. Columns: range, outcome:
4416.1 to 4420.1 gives 1.78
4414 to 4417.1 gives 1.76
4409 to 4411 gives 1.77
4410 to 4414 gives 1.74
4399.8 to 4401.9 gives 1.73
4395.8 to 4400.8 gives 1.72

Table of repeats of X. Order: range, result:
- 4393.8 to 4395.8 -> 1.683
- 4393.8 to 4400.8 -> 1.732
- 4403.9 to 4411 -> 1.774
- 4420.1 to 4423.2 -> 1.747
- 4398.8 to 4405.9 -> 1.739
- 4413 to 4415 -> 1.737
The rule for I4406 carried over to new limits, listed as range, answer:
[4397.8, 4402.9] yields 1.73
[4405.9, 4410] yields 1.76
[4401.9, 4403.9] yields 1.73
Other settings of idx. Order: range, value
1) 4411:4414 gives 1.731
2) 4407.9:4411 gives 1.762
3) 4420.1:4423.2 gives 1.68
